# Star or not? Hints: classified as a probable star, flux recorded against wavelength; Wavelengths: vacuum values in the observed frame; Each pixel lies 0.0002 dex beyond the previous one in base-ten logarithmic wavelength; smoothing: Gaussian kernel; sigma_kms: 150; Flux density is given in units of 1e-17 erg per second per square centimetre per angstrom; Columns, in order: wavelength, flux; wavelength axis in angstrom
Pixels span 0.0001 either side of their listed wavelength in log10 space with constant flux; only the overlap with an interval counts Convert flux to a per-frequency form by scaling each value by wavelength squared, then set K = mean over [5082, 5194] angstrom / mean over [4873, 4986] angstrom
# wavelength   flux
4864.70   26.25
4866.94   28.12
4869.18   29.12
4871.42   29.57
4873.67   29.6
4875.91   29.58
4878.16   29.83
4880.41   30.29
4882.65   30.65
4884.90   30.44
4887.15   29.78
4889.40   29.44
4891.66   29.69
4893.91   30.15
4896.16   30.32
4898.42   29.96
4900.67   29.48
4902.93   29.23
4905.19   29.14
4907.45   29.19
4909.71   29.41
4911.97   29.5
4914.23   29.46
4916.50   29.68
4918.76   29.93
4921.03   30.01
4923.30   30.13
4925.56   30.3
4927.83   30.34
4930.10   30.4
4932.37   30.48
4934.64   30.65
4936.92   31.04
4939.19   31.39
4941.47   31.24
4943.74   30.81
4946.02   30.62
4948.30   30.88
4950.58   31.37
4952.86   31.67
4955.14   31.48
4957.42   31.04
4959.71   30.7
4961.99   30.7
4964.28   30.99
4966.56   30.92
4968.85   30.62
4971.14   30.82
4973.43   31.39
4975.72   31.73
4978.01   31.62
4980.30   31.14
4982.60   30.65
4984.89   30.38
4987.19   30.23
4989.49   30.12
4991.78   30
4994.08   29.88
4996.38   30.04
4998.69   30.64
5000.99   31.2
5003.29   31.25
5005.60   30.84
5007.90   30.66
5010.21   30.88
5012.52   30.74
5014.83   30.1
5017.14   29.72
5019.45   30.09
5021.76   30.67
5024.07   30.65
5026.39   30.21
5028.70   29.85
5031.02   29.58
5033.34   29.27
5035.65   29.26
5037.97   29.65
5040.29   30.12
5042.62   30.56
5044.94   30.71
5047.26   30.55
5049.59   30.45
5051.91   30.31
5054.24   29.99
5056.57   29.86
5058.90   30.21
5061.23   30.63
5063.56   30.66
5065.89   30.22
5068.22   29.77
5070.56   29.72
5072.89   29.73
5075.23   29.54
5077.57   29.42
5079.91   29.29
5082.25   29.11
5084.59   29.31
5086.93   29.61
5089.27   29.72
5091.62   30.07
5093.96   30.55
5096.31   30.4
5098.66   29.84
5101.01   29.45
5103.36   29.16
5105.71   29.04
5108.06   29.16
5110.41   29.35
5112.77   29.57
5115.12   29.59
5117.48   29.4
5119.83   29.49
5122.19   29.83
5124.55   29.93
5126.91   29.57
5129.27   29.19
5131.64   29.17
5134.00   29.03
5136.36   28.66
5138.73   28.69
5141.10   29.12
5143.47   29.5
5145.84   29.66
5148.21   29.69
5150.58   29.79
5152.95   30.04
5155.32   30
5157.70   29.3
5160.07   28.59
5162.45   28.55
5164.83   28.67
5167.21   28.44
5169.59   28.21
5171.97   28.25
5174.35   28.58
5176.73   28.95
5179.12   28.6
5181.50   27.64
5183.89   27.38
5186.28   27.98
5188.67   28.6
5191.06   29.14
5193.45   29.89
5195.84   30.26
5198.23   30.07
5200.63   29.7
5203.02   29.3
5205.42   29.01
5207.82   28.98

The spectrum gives 1.0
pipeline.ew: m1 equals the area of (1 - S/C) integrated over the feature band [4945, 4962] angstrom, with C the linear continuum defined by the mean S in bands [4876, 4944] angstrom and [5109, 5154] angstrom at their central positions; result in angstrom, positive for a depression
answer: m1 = -0.7 angstrom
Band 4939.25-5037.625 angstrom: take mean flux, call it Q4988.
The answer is 30.6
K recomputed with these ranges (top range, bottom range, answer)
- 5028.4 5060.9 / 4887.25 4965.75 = 1.04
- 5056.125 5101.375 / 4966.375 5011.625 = 1.01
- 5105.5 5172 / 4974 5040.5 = 1.01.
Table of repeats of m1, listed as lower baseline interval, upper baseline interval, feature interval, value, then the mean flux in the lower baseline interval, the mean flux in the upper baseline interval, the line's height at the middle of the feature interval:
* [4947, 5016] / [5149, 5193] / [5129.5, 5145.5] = 0.0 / 30.8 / 28.7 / 29.1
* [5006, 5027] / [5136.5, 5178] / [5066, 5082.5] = 0.2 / 30.4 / 29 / 29.9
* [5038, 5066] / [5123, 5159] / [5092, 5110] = 0.1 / 30.3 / 29.4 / 29.8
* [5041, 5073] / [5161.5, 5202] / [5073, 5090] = 0.3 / 30.3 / 28.8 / 30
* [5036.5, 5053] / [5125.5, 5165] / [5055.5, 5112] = 0.3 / 30.3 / 29.3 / 29.9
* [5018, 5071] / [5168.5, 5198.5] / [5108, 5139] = 0.0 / 30.1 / 28.7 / 29.3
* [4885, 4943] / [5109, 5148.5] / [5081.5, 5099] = -0.2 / 30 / 29.4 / 29.5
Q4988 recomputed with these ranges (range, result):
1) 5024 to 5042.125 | 29.8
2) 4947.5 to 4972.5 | 31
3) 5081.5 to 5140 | 29.5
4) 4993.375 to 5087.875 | 30.1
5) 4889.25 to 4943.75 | 30.1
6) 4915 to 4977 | 30.8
